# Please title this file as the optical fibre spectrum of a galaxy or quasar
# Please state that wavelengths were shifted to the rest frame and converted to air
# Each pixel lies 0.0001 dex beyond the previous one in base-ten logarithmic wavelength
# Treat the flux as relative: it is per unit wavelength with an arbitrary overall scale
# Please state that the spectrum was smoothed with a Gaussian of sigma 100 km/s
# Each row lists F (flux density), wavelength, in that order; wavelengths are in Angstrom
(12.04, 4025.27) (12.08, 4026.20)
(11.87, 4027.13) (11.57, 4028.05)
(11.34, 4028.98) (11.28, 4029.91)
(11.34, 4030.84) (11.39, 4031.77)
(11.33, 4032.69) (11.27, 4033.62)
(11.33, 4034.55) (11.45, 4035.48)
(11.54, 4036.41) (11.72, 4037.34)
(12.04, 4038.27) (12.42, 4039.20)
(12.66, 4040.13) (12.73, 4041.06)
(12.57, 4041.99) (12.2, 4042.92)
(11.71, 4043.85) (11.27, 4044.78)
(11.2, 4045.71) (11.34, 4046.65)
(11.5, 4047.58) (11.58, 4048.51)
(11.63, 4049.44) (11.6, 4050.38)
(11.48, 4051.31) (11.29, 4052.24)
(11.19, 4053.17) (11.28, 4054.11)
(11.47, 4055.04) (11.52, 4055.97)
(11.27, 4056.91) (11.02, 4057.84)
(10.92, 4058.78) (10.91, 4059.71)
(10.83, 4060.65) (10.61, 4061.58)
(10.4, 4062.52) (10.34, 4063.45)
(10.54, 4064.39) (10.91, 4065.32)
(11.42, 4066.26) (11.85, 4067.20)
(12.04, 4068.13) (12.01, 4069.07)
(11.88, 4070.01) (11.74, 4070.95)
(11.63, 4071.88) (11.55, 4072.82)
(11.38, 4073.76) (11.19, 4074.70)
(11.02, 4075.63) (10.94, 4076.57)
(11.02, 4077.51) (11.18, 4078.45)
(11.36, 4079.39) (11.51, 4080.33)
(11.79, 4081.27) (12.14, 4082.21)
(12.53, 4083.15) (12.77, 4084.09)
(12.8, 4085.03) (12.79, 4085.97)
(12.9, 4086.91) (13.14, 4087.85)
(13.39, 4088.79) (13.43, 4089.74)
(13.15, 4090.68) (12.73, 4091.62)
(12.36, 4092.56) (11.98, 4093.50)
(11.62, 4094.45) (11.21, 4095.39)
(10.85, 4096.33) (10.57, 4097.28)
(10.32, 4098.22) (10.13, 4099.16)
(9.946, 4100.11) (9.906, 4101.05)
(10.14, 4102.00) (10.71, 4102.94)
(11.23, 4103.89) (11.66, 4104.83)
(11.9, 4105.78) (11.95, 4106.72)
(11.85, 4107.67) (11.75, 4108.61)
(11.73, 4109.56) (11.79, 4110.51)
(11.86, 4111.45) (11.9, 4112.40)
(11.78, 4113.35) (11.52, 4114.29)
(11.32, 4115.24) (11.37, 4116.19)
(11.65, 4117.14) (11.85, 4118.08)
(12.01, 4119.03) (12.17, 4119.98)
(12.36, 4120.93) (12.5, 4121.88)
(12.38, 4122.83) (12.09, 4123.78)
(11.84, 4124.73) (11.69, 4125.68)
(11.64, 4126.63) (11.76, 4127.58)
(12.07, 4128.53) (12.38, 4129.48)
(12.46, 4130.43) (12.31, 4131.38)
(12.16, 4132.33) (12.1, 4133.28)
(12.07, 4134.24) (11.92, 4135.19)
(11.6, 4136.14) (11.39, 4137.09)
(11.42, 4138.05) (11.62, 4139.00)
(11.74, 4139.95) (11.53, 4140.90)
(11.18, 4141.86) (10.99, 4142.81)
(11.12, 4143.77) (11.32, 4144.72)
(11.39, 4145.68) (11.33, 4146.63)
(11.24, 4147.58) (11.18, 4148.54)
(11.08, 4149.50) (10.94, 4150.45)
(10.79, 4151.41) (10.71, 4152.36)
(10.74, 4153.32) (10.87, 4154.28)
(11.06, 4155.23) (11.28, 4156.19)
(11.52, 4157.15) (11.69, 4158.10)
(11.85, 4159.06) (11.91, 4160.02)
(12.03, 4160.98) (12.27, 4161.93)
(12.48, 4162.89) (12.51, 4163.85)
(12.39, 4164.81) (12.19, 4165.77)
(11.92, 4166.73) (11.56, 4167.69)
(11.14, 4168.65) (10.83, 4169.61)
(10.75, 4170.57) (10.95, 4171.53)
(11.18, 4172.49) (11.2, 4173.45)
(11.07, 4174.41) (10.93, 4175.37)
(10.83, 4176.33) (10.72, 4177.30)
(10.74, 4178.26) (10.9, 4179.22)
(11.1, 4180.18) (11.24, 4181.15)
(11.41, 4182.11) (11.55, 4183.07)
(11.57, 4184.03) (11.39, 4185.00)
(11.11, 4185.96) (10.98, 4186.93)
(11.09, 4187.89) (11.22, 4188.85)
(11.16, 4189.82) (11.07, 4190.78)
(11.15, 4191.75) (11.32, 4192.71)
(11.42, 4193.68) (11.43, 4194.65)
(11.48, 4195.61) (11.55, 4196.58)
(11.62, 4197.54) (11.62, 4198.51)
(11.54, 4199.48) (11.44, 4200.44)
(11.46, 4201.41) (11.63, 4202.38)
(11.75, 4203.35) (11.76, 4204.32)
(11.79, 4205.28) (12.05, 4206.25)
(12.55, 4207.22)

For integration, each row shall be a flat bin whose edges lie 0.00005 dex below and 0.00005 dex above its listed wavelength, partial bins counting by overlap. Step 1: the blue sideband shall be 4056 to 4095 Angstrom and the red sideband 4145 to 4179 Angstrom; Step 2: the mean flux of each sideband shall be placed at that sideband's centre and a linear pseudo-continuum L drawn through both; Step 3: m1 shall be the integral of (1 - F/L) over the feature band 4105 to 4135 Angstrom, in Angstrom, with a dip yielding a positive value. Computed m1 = -1.1 Angstrom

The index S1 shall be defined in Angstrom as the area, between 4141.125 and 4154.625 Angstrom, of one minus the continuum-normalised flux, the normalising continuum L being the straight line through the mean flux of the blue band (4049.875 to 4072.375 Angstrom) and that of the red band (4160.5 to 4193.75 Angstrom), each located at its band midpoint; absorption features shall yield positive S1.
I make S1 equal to 0.3 Angstrom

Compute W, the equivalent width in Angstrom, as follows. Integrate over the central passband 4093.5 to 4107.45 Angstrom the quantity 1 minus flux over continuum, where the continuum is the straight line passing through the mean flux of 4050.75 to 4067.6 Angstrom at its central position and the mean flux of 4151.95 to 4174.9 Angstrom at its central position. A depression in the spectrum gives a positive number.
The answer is 0.4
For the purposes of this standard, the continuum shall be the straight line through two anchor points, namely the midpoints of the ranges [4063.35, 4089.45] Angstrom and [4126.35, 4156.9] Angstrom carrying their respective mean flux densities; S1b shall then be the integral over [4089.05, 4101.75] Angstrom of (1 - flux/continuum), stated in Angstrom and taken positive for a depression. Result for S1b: 0.3 Angstrom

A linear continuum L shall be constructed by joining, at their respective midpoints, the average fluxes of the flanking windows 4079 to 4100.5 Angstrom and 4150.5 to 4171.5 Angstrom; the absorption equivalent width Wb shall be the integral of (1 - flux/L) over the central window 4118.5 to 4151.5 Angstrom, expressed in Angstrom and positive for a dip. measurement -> -0.1 Angstrom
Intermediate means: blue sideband 12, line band 11.7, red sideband 11.5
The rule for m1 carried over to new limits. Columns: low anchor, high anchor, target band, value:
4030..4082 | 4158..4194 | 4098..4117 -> 0.3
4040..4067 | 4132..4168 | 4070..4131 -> -1.7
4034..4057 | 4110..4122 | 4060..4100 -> 0.4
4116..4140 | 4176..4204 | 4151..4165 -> 0.0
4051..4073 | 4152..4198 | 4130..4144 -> -0.5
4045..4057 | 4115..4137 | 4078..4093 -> -1.1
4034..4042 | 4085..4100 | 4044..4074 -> 1.8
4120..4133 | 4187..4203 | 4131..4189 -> 1.8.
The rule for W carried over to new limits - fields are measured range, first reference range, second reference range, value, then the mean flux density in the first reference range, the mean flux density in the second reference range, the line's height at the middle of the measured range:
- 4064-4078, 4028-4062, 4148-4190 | 0.1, 11.5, 11.3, 11.5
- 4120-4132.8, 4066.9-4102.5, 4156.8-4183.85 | -0.6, 11.7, 11.5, 11.6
